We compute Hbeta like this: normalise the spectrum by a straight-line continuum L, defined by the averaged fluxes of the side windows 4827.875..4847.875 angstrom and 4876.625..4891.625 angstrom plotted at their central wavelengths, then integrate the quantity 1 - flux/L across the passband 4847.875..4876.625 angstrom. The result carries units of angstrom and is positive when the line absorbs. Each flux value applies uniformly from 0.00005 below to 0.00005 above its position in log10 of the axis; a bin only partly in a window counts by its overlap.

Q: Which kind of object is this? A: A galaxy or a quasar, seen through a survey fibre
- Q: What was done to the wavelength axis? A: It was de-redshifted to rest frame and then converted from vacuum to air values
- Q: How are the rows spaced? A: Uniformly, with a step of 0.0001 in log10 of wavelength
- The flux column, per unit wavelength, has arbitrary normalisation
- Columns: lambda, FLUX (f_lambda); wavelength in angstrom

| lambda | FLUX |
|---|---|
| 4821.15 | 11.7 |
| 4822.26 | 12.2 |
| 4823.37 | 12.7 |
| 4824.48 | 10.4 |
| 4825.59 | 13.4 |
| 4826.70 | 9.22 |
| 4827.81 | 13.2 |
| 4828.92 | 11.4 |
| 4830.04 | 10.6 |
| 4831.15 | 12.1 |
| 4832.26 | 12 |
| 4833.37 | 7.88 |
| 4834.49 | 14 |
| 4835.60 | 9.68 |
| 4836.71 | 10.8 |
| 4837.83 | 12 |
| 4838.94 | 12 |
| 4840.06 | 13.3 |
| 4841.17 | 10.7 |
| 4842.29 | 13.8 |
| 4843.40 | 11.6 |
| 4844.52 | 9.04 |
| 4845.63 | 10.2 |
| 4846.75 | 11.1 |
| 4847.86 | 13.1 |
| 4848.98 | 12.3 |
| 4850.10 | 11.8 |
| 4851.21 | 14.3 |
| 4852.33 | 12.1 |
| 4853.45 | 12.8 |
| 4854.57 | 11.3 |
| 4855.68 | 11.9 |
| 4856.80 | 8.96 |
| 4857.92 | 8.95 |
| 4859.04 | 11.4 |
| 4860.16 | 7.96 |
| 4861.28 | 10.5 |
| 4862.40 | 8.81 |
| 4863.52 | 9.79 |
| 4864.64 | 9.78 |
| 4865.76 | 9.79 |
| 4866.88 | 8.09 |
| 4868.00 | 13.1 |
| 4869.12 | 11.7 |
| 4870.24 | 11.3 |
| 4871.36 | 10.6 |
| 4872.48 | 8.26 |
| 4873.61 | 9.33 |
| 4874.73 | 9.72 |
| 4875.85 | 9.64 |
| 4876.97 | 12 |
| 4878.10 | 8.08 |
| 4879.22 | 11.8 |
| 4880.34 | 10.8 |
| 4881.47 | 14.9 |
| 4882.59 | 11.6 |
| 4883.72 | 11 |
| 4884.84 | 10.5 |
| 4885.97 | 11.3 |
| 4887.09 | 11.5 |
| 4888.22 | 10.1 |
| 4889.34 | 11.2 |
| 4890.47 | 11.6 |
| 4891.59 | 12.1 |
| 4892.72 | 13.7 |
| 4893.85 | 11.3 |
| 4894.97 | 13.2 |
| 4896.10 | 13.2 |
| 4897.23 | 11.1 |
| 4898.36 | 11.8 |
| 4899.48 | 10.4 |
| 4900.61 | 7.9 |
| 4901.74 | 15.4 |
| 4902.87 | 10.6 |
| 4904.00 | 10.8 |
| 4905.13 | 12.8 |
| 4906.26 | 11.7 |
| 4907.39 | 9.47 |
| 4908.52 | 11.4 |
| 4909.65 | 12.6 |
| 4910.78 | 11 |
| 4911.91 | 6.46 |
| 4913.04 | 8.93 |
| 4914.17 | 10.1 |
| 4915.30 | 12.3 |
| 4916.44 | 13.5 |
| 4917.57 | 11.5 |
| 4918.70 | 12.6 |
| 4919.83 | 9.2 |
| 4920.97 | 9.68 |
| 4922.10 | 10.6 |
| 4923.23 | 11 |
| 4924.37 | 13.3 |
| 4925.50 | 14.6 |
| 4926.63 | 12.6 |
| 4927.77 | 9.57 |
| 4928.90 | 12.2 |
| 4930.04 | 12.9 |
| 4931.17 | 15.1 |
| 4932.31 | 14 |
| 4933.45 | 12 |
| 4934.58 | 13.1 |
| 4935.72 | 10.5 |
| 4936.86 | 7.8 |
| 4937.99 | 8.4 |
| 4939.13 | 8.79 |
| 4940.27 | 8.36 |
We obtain 1.8 angstrom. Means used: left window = 11.4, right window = 11.3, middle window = 10.6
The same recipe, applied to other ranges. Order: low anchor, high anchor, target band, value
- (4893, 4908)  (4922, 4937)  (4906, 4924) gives 1.7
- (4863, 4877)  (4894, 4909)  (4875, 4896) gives -1.2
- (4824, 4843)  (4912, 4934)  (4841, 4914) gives 4.1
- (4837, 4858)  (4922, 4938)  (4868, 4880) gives 1.4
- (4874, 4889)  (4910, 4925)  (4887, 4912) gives -1.2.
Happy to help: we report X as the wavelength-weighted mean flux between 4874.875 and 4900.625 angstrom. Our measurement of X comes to 11.4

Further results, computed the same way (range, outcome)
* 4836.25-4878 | 10.9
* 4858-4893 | 10.7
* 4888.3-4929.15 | 11.4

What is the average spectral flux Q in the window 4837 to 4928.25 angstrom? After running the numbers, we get 11.2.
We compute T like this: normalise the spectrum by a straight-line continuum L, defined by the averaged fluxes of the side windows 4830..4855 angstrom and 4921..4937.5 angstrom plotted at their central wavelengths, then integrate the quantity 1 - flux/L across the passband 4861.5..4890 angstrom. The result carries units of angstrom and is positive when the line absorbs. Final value 2.95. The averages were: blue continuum 11.7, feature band 10.6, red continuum 12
